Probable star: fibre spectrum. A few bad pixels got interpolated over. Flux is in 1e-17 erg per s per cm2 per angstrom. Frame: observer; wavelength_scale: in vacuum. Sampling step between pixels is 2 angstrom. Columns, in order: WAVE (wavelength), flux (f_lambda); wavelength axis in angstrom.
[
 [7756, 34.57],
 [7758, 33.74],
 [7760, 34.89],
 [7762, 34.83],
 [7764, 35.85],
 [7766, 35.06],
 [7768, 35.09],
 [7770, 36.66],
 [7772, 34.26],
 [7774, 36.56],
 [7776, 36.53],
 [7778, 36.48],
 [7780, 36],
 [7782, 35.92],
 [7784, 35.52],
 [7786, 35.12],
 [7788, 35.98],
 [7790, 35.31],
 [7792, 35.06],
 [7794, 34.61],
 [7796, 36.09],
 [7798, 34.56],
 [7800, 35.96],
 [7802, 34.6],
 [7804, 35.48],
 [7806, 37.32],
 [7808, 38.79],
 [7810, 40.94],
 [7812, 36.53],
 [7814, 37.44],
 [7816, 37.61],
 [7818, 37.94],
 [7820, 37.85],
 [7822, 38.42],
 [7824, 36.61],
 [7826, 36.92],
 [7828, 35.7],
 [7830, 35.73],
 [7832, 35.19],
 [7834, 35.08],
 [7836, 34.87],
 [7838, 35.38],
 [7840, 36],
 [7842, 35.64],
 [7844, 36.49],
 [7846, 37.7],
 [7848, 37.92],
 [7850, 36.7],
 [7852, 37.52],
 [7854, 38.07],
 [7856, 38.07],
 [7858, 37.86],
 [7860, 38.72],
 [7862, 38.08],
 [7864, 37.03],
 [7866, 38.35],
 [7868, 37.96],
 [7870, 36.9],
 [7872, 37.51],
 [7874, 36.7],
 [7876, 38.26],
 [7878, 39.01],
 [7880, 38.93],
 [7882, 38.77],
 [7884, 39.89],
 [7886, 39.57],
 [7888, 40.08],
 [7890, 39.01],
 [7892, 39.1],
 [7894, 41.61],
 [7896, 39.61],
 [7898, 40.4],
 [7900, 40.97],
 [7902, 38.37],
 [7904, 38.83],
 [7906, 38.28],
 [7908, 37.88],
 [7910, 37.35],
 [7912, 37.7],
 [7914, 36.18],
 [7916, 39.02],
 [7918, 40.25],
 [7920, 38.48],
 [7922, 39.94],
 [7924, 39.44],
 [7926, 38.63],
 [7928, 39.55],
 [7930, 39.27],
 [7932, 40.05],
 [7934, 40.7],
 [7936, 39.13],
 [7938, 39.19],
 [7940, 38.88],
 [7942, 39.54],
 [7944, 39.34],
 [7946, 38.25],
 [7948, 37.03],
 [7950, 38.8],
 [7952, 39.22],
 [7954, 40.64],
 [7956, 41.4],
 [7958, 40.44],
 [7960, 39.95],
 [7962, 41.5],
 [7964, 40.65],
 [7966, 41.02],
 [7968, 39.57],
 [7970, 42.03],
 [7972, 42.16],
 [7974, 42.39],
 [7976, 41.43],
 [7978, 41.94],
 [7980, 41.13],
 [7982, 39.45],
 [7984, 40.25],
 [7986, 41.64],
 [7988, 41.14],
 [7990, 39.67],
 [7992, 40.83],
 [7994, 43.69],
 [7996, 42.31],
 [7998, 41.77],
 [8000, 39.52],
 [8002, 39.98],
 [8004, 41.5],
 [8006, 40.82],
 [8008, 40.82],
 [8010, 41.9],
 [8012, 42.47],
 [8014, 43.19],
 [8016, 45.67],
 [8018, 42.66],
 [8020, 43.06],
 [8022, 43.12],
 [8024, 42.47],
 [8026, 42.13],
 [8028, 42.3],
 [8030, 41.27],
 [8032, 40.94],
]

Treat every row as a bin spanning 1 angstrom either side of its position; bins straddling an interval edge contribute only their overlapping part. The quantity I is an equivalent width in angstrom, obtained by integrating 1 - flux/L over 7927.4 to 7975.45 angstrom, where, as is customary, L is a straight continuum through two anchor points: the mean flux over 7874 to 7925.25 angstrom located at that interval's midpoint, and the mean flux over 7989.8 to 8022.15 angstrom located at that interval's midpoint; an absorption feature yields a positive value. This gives 0.5 angstrom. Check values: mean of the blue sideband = 39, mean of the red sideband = 42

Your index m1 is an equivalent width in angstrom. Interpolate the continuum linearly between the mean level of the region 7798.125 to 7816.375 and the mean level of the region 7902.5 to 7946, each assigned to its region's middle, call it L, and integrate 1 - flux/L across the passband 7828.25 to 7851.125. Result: 0.92 angstrom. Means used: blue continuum 37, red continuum 38.9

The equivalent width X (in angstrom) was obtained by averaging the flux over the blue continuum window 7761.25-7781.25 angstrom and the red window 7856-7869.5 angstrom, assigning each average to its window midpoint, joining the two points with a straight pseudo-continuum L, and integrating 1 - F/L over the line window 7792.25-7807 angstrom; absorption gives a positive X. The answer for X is 0.4 angstrom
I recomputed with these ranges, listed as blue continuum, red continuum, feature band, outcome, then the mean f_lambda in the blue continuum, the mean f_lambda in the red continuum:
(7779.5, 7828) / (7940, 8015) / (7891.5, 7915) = 0.06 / 36.5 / 40.8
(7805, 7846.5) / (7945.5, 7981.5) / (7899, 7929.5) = 0.38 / 36.9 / 40.5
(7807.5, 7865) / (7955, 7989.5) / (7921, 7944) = 0.24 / 37.1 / 41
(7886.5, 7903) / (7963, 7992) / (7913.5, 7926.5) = 0.41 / 39.9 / 41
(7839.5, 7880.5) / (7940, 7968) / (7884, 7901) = -0.75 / 37.6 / 39.8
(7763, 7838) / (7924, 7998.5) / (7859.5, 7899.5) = -0.57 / 36.2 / 40.4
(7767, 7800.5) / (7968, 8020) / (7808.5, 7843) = 0.08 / 35.6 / 41.6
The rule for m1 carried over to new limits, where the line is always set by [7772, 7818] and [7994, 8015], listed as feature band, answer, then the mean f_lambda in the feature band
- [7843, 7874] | 0.2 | 37.6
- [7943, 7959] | 0.3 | 39.4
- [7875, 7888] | -0.2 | 39.1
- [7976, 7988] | 0.0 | 40.9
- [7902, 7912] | 0.3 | 38.1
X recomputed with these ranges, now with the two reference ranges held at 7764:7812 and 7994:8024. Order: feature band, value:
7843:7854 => 0.10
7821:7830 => 0.06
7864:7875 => 0.23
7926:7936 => 0.07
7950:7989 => 0.13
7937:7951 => 0.56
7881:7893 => -0.20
